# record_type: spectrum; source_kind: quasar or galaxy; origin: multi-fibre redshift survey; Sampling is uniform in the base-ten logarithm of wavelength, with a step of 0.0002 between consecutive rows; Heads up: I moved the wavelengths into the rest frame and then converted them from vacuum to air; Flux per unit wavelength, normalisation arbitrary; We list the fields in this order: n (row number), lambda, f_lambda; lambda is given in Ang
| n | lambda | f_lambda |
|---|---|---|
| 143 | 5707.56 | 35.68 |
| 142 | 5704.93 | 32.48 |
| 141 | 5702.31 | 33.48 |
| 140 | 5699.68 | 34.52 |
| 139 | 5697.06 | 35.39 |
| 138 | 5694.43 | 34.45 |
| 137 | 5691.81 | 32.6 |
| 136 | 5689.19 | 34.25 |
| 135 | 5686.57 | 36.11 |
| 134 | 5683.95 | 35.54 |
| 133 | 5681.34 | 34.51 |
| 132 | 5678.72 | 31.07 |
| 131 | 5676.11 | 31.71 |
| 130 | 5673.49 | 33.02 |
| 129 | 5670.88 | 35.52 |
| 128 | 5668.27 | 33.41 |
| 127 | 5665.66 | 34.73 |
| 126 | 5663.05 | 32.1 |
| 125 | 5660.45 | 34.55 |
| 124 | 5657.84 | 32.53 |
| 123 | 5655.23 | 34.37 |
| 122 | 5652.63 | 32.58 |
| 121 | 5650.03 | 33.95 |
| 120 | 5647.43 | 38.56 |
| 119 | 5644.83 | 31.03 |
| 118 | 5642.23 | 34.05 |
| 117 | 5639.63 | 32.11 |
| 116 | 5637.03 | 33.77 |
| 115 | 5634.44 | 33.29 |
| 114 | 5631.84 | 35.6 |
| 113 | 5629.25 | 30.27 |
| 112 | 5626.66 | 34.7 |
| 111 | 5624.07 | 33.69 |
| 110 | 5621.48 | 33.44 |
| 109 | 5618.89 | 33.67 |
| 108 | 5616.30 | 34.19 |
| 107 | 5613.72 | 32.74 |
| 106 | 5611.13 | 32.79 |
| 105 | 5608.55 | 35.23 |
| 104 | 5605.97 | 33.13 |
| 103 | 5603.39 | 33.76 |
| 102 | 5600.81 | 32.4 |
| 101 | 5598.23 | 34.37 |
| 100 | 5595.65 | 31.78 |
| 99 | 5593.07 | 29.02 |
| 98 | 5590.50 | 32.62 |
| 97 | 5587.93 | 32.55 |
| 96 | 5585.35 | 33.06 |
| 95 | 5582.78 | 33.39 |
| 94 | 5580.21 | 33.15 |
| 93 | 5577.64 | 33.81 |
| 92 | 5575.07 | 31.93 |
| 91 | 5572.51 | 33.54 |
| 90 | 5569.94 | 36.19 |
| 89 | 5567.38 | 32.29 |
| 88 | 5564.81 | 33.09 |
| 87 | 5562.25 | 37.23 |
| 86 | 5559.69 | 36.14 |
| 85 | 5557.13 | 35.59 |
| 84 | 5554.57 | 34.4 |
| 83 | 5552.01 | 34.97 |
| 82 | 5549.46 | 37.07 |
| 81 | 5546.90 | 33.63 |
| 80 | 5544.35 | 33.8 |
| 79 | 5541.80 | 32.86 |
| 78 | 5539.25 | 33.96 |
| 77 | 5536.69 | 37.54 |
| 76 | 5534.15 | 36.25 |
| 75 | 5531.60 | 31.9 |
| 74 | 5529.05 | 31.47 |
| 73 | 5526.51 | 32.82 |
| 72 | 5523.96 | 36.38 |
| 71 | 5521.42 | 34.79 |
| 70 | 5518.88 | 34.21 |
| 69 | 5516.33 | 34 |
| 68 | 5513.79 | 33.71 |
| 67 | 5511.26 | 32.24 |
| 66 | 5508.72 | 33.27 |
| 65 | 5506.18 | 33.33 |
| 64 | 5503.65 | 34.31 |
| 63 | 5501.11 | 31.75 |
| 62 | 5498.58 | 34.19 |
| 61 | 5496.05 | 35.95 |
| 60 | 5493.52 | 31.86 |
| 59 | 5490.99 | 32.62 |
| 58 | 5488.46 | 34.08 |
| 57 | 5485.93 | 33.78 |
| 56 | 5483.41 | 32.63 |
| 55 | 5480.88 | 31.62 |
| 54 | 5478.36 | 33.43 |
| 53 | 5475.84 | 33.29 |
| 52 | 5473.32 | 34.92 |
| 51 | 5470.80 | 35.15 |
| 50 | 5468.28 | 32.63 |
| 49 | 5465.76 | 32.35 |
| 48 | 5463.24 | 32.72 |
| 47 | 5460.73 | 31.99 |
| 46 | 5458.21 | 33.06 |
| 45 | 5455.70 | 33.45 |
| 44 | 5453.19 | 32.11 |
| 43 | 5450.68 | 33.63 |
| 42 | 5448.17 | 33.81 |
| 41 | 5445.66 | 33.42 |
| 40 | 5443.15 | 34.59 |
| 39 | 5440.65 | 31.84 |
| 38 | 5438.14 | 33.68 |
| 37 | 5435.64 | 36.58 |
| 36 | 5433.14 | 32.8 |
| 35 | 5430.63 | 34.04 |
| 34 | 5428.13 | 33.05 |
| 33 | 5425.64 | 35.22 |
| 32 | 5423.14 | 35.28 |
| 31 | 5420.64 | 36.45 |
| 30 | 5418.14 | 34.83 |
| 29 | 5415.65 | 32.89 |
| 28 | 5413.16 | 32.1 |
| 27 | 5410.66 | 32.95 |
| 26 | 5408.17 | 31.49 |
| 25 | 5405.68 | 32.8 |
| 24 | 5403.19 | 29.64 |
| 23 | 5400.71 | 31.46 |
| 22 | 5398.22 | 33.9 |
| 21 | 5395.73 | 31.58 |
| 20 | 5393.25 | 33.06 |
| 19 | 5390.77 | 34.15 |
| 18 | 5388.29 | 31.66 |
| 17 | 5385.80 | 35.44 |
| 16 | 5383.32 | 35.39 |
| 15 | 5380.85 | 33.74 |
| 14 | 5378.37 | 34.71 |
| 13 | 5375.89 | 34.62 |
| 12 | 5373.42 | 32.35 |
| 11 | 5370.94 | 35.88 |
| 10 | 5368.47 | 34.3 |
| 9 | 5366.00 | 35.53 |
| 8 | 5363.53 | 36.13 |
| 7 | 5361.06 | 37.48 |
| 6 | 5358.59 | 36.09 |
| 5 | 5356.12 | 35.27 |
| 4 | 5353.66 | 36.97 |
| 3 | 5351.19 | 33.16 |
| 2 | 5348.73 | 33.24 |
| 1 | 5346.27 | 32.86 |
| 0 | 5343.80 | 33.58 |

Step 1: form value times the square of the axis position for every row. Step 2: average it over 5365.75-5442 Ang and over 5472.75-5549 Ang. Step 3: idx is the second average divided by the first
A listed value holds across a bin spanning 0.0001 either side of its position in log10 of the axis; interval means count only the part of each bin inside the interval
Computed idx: 1.0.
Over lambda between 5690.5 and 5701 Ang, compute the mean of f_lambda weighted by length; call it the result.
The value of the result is 34.2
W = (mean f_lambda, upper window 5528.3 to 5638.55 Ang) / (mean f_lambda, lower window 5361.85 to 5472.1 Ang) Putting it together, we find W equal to 1.00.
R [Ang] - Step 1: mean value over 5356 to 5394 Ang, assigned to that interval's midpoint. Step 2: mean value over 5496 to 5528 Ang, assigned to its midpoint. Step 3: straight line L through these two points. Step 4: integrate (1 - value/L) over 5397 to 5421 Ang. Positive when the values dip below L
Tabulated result 1.2 Ang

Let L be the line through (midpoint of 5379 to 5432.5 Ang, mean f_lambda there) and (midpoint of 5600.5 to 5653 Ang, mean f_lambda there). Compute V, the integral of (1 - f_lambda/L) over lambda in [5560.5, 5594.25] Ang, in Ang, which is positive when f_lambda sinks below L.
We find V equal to 0.29 Ang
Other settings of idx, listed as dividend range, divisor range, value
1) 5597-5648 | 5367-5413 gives 1.10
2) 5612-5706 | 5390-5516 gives 1.09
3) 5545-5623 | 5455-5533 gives 1.04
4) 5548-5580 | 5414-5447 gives 1.06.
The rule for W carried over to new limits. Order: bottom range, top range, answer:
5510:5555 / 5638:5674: 0.99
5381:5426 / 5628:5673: 1.01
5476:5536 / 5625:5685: 1.00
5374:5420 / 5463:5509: 1.01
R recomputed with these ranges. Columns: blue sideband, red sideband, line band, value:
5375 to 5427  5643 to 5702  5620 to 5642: 0.30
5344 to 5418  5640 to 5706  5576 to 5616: 1.06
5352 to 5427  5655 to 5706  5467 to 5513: 0.82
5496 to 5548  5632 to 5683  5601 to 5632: 0.17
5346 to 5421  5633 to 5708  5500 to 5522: 0.25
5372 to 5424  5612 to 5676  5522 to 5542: -0.45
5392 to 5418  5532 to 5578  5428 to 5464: -0.50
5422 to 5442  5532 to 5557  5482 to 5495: 0.54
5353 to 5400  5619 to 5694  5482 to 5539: 0.63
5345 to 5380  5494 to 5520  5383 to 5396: 0.41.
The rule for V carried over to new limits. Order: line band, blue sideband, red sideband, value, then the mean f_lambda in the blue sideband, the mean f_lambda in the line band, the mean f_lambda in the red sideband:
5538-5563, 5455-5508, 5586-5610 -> -1.5 Ang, 33.3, 34.9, 32.8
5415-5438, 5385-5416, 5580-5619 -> -1.4 Ang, 32.5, 34.6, 33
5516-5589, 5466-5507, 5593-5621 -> -2.0 Ang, 33.4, 34.2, 33.2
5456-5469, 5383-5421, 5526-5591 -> 0.3 Ang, 33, 32.6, 34.1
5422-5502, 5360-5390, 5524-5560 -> 2.6 Ang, 34.7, 33.5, 34.5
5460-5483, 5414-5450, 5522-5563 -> 0.8 Ang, 34.1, 33.1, 34.7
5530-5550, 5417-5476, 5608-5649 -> -0.4 Ang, 33.8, 34.5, 33.7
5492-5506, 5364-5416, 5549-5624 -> 0.0 Ang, 33.4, 33.6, 33.7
